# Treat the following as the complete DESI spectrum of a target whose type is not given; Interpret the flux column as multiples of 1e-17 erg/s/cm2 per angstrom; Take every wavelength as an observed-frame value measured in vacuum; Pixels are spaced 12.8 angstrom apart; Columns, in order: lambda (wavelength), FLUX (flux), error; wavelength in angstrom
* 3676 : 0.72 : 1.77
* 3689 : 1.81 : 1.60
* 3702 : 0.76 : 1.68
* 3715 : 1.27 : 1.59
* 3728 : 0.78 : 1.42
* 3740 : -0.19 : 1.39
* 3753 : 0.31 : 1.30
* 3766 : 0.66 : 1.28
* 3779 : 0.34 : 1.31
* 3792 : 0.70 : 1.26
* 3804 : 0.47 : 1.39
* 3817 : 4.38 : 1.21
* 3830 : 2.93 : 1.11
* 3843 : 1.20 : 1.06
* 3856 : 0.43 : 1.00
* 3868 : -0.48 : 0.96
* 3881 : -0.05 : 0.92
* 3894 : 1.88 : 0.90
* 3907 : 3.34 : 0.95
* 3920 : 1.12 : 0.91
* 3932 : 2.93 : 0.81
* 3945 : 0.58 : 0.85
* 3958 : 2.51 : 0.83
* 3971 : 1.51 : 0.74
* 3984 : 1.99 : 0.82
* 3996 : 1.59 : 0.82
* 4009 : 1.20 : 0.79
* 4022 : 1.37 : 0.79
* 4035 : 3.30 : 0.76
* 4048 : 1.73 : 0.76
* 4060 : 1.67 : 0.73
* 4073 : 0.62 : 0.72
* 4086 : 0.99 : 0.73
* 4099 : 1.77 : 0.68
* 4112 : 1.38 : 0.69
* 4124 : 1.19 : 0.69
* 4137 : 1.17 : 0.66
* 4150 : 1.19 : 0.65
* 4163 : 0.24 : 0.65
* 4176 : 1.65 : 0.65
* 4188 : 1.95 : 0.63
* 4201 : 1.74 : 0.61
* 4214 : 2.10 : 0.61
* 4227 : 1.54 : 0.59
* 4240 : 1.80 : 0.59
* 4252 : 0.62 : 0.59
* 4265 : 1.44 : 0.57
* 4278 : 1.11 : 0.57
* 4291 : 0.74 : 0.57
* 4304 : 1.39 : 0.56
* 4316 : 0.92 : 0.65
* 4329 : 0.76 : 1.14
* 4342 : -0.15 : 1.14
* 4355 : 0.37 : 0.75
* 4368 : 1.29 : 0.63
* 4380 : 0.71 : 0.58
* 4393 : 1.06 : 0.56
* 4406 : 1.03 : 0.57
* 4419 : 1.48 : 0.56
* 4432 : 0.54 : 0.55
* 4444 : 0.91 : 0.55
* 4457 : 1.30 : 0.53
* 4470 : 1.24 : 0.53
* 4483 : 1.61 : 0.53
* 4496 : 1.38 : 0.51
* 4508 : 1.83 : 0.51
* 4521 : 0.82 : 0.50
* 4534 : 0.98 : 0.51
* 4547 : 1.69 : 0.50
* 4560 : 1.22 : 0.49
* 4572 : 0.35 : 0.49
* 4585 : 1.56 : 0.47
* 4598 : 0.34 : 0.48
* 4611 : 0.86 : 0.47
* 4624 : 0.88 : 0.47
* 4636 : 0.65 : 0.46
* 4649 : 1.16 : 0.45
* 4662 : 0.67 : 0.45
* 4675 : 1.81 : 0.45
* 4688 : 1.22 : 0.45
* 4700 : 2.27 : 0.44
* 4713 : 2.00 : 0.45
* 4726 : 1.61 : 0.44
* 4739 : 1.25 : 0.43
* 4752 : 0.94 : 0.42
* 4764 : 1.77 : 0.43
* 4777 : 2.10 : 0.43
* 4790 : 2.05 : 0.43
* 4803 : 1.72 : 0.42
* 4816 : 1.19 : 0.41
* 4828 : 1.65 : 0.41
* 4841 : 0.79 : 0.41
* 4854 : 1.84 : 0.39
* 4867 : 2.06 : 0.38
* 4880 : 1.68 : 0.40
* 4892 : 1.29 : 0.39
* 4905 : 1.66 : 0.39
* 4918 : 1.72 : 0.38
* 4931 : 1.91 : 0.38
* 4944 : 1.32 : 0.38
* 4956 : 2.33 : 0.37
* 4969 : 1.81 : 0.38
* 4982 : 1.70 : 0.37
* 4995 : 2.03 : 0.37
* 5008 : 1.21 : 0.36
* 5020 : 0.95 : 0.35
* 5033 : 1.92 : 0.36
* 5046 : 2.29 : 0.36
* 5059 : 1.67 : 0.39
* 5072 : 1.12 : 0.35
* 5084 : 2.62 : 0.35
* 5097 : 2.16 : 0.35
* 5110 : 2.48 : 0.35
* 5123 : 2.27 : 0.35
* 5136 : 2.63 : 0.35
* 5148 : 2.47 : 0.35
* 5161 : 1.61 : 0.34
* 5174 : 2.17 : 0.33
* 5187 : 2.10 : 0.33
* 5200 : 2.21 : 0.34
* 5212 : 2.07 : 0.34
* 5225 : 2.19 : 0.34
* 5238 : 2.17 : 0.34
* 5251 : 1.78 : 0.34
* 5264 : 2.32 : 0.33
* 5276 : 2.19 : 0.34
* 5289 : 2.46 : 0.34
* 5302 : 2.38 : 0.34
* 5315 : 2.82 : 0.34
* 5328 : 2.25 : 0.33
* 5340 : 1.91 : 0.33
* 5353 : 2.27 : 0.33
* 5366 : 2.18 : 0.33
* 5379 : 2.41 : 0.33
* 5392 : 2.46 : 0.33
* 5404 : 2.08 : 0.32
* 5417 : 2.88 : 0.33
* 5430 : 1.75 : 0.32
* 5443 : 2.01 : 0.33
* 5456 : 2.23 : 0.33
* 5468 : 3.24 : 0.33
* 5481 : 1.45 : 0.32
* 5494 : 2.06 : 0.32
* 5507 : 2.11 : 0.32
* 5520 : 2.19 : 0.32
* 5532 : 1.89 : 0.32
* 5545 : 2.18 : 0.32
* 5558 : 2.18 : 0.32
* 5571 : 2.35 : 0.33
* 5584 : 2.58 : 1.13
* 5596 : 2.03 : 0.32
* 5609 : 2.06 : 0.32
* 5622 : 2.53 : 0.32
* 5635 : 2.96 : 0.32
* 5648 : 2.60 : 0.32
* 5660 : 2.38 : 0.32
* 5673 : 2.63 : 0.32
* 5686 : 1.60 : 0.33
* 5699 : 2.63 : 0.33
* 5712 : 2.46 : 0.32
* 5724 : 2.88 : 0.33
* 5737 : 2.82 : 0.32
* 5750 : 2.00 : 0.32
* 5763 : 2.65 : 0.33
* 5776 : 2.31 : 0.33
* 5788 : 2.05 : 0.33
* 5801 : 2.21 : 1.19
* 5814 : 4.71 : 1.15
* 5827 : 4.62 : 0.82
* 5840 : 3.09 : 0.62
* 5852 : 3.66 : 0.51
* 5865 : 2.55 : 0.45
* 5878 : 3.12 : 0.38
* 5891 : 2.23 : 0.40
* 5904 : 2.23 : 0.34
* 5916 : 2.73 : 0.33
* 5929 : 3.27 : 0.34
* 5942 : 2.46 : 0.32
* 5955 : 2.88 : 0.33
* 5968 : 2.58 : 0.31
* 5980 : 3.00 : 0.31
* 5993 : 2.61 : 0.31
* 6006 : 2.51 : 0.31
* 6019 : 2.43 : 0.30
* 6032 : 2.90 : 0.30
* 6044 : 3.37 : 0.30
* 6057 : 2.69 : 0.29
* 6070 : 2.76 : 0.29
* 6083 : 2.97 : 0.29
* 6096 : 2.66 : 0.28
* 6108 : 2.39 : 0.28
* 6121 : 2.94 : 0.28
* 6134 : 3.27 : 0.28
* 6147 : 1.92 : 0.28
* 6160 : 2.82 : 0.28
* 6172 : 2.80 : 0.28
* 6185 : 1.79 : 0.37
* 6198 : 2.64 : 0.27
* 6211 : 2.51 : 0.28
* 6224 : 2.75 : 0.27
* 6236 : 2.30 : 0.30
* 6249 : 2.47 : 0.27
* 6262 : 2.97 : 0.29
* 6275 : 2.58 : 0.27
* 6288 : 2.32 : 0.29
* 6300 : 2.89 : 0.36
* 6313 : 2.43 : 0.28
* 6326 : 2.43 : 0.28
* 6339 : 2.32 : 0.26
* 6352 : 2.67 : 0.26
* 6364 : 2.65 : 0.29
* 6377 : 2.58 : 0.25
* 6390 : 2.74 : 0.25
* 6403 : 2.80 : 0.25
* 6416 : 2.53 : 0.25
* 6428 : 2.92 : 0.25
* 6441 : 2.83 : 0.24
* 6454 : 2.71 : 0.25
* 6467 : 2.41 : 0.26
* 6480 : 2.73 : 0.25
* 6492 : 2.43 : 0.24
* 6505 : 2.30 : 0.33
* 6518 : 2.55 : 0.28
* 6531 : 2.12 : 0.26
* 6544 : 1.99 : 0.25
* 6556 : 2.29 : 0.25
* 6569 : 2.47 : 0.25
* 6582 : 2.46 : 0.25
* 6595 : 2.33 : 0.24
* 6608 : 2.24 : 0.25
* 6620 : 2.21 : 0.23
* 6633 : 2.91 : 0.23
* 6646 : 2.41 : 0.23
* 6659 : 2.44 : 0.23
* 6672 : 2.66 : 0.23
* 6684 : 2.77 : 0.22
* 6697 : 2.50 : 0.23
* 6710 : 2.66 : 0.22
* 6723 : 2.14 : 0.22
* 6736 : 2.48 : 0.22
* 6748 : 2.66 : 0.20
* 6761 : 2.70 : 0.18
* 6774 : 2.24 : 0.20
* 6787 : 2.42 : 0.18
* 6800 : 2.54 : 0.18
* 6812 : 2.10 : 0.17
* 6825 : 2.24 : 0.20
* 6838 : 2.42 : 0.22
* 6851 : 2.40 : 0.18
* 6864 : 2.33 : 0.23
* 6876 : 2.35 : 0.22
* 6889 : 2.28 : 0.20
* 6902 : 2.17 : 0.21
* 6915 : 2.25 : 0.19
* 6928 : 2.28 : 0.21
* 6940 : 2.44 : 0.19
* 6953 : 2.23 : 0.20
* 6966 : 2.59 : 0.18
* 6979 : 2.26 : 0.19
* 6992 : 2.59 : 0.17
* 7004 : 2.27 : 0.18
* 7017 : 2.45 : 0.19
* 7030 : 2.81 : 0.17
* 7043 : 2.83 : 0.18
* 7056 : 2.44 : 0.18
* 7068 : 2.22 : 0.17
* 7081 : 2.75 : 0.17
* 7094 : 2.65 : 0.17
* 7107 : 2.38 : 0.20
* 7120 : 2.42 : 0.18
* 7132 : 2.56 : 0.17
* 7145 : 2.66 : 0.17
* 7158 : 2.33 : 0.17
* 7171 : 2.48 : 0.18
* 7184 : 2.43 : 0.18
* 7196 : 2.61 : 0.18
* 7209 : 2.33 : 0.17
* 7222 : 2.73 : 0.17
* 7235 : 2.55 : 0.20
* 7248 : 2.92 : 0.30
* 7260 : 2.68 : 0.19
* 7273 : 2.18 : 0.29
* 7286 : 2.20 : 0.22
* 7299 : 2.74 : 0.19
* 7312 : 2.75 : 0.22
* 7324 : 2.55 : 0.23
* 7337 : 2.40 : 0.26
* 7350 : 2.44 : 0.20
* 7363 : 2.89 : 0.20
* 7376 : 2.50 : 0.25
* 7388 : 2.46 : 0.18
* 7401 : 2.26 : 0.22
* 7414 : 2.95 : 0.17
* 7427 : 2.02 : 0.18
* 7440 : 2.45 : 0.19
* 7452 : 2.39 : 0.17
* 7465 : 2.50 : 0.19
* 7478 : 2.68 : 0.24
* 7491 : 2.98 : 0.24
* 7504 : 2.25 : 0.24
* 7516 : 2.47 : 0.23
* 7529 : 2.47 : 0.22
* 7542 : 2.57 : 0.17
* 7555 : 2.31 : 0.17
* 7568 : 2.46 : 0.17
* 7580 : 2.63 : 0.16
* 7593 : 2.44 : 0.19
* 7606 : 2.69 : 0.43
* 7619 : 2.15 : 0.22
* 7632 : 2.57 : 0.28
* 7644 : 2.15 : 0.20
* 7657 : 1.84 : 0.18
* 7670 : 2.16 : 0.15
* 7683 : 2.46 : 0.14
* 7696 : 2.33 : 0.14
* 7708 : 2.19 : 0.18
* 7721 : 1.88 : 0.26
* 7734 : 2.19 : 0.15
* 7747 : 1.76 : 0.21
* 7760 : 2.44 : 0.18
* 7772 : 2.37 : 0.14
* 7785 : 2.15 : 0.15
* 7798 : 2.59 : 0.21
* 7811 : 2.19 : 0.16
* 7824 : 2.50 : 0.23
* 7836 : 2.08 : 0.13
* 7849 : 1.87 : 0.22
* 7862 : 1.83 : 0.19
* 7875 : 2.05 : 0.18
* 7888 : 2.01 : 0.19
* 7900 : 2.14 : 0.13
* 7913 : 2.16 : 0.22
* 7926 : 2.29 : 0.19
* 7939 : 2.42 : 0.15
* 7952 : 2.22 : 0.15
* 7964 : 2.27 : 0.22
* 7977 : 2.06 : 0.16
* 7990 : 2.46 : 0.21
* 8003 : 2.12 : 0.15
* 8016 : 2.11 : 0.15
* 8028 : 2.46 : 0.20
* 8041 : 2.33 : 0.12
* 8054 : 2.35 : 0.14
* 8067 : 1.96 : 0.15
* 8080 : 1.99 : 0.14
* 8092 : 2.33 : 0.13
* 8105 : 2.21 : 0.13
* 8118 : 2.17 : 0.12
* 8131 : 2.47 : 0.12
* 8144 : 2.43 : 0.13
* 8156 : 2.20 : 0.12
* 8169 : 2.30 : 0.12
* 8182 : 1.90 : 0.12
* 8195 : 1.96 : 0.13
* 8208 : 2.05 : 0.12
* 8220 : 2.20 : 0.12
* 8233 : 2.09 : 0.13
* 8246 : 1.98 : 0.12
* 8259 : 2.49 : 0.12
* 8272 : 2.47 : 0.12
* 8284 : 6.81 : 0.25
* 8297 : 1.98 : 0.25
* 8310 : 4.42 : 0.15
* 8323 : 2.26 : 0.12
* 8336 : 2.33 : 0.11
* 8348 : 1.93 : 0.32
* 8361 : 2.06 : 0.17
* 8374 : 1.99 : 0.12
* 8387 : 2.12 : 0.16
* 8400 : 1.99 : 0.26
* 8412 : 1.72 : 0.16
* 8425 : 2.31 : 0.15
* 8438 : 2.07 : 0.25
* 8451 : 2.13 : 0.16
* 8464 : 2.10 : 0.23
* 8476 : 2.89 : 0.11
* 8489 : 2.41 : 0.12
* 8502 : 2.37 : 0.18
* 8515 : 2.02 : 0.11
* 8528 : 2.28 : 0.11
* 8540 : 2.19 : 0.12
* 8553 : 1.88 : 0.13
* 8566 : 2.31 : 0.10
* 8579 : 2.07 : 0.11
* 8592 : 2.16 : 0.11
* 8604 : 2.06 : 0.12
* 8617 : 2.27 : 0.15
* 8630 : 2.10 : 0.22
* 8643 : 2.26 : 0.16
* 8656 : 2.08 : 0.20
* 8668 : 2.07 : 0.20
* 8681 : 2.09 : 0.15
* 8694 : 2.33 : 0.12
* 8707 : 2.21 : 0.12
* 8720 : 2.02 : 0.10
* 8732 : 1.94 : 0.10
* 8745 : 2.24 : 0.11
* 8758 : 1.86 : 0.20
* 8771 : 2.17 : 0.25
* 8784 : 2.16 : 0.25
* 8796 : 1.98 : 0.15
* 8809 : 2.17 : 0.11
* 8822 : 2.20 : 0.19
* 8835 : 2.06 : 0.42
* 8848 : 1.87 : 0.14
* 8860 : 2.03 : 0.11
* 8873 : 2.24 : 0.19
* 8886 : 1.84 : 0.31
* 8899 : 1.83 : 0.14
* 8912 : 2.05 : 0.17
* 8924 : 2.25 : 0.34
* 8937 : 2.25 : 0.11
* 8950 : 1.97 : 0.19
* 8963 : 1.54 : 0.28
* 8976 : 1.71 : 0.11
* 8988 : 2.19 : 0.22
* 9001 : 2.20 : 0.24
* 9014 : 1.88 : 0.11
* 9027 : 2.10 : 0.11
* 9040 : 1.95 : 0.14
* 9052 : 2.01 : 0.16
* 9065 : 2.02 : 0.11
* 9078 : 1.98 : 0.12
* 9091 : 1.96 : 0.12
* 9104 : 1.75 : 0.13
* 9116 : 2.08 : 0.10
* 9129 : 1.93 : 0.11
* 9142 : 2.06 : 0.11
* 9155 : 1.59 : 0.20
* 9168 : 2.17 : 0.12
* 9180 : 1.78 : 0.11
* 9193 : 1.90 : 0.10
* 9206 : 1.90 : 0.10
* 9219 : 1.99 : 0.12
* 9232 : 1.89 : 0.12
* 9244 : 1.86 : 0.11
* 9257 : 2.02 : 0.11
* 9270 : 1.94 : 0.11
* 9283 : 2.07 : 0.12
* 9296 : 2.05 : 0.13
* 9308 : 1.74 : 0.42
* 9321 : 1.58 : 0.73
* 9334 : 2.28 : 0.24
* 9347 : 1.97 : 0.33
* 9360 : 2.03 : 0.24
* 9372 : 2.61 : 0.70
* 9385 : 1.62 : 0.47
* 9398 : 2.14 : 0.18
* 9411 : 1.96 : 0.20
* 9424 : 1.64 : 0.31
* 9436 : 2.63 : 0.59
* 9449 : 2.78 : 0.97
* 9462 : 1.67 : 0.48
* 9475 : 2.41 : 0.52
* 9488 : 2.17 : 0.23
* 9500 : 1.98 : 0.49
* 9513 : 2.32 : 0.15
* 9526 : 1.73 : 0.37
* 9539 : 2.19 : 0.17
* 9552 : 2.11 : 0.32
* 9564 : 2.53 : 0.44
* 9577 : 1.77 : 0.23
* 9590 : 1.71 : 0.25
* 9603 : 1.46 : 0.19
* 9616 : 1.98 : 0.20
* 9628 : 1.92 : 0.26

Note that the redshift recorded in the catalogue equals 0.262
